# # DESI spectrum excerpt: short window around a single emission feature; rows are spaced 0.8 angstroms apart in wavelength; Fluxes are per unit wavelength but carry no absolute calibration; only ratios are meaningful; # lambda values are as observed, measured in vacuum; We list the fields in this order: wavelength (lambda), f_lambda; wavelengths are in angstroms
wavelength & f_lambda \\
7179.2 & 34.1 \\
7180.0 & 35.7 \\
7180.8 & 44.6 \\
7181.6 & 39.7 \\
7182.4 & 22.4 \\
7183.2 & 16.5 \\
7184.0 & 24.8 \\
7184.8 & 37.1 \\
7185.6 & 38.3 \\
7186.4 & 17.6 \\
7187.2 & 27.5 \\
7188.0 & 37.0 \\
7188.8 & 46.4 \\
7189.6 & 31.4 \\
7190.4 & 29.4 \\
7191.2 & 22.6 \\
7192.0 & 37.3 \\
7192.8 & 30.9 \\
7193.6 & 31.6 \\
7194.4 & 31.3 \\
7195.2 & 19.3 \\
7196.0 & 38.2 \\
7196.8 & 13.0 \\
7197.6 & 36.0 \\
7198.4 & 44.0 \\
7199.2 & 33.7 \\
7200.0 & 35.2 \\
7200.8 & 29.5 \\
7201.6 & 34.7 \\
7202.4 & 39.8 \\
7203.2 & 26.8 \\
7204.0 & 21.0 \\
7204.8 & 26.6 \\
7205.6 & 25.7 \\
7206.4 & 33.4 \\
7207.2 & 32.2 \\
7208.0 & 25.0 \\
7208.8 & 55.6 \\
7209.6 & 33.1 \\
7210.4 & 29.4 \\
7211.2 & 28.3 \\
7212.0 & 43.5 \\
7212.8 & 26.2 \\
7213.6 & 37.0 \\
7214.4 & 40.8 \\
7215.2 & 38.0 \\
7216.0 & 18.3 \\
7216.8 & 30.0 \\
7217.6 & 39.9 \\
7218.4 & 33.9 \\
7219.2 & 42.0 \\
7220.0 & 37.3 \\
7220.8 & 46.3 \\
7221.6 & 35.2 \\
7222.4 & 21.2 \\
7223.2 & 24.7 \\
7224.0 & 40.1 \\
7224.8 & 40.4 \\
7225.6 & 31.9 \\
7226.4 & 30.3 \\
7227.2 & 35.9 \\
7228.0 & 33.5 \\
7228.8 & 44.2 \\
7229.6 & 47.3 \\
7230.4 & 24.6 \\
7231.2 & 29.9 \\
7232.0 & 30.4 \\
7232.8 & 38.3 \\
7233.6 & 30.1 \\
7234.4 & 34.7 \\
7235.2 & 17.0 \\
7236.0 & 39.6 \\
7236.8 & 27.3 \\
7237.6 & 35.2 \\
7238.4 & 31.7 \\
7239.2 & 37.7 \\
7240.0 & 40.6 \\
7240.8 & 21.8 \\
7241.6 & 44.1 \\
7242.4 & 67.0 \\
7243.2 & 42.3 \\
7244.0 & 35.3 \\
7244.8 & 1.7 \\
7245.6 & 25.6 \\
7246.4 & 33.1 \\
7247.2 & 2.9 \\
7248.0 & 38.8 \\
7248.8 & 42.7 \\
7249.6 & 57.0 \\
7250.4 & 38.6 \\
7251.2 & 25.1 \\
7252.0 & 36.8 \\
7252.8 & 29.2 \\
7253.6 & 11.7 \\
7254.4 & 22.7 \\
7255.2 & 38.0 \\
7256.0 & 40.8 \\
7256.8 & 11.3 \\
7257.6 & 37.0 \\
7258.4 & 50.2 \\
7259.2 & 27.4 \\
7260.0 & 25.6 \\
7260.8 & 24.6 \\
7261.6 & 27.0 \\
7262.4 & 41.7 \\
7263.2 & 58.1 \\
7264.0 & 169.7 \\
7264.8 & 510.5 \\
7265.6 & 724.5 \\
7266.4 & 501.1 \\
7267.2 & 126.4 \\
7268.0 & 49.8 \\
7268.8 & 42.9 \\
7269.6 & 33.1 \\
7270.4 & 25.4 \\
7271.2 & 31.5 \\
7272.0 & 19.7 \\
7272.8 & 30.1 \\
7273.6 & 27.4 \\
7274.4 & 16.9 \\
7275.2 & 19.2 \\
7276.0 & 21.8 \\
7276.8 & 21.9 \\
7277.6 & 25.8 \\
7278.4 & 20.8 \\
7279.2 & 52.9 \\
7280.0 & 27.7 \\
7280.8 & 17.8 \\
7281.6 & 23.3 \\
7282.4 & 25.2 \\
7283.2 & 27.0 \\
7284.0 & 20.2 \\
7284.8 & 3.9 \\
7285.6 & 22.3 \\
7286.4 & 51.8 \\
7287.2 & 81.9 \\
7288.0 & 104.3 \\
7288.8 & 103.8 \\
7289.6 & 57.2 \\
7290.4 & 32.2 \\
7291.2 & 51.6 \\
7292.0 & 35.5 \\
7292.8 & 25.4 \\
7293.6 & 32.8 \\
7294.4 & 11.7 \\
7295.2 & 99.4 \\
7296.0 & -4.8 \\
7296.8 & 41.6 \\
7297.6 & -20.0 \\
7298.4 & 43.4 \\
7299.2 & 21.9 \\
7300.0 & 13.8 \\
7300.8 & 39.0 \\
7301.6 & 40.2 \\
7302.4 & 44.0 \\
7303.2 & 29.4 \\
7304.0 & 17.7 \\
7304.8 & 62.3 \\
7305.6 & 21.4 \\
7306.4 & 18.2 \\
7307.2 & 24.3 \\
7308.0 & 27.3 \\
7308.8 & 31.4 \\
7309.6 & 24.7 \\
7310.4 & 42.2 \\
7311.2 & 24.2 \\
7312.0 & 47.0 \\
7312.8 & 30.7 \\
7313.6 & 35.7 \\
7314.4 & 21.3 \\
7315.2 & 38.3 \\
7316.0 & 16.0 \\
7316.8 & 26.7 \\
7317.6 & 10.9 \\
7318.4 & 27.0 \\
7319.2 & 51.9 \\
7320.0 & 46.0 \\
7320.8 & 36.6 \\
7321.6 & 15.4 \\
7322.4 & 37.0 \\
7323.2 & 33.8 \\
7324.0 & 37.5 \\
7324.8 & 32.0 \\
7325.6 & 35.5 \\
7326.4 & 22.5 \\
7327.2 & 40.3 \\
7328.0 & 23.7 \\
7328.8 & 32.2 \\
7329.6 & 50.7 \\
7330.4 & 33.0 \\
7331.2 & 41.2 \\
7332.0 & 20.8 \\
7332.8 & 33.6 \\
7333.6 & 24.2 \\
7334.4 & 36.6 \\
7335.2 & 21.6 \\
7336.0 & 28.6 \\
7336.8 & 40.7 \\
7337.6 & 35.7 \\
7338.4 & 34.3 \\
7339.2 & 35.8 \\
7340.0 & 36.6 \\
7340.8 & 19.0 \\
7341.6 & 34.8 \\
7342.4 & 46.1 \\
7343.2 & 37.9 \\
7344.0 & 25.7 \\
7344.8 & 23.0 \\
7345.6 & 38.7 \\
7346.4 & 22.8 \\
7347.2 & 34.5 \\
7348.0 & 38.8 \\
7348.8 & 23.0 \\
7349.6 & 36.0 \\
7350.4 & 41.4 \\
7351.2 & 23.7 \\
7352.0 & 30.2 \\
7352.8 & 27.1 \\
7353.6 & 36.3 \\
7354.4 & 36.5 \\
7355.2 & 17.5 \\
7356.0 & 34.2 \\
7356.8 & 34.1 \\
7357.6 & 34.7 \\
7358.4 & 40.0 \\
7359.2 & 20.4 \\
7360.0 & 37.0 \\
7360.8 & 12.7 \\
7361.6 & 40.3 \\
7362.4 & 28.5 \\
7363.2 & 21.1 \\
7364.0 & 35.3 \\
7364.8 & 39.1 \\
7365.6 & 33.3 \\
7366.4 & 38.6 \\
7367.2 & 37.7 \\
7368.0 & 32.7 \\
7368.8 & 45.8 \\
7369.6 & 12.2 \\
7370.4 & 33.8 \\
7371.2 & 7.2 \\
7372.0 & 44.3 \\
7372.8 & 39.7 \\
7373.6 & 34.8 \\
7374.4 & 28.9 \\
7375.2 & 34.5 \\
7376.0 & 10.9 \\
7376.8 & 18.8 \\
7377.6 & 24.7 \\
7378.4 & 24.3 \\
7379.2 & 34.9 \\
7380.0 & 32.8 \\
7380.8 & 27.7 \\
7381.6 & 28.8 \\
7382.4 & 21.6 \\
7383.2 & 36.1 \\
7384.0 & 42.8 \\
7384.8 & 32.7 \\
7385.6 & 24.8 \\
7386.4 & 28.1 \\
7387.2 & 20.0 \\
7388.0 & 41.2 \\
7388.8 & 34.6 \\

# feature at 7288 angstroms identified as [N II] 6583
